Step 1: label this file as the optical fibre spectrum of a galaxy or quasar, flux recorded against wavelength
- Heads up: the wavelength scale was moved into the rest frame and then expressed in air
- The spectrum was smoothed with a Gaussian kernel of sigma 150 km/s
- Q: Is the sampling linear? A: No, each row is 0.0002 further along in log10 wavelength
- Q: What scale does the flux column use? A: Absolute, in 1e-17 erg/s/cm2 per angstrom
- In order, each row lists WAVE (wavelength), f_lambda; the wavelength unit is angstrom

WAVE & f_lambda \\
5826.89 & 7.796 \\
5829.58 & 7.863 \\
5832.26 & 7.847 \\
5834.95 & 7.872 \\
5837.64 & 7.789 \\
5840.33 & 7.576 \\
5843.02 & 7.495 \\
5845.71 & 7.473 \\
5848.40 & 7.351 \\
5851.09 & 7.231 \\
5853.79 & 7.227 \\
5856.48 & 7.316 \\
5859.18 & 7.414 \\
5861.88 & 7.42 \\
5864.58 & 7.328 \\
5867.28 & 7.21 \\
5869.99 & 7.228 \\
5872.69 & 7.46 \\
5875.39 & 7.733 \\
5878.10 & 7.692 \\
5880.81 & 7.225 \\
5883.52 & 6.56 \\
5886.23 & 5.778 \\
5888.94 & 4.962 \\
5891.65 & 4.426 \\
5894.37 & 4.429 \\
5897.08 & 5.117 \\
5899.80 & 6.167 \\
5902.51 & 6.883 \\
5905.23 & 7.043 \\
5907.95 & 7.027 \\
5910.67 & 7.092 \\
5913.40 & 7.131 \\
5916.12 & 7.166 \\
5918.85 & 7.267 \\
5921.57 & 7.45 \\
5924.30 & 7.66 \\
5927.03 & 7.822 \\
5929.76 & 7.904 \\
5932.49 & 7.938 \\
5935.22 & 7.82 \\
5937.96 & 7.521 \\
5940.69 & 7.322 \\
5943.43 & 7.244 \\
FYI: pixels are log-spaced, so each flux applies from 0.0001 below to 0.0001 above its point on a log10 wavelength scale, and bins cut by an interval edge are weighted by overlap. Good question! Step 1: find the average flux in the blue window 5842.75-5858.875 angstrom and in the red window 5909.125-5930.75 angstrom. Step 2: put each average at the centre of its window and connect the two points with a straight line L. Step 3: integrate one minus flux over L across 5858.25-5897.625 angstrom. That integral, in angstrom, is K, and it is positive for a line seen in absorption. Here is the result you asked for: 4.4 angstrom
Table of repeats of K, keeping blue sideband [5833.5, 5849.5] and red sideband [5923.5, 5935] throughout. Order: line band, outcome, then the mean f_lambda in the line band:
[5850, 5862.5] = 0.5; 7.32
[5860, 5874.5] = 0.6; 7.35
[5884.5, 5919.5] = 7.2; 6.17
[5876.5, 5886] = 0.9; 7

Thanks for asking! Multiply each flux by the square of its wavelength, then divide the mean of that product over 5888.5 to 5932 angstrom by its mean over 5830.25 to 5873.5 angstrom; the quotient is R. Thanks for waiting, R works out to 0.91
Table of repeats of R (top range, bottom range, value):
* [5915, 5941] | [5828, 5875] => 1.04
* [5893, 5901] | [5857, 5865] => 0.72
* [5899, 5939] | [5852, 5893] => 1.09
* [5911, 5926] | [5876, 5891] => 1.16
